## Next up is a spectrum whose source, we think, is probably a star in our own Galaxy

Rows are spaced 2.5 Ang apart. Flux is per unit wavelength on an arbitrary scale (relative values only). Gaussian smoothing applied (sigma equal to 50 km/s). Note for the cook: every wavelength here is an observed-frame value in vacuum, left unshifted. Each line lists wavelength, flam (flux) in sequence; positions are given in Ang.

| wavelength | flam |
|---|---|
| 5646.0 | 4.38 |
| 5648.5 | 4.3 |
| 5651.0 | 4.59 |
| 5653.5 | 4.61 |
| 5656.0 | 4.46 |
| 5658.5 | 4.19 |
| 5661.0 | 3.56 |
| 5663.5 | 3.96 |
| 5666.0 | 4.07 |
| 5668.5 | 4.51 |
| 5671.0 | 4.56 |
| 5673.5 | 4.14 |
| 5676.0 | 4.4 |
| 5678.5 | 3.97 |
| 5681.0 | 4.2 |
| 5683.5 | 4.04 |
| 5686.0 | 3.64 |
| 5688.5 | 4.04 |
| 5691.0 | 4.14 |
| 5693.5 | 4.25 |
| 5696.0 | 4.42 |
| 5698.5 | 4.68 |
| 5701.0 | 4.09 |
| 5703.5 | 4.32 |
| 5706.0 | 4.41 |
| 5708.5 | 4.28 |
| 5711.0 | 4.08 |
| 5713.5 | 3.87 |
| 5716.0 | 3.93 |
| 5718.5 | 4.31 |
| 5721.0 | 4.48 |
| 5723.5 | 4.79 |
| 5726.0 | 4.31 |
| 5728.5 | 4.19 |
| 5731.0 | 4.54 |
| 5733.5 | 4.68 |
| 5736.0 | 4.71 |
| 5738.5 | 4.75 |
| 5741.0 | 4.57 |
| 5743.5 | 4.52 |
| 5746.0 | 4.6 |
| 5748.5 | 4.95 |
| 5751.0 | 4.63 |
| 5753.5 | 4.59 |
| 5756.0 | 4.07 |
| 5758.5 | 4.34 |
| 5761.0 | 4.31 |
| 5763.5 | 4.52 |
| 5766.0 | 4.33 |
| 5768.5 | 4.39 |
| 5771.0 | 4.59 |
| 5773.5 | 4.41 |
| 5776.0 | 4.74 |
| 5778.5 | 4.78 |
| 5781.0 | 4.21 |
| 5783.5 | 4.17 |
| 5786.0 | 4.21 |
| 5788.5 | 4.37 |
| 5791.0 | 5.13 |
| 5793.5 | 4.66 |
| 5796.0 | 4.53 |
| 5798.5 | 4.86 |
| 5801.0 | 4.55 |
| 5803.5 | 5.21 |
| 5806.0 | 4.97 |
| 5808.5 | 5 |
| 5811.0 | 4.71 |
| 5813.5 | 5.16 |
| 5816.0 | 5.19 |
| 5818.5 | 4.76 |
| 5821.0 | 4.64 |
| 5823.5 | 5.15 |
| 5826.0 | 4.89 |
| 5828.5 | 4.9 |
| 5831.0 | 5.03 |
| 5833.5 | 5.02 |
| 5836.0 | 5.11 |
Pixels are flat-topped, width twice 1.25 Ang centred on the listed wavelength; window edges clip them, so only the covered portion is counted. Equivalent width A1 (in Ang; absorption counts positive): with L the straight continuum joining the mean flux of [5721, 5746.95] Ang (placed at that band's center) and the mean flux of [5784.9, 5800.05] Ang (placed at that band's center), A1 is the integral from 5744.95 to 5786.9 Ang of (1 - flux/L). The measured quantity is 1.2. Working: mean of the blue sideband 4.56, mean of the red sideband 4.63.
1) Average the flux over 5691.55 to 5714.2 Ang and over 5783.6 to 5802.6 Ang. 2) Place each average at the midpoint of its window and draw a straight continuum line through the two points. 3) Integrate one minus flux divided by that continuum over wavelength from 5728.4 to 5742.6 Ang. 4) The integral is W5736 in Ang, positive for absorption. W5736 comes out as -0.69 Ang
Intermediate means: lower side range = 4.27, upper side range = 4.6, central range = 4.6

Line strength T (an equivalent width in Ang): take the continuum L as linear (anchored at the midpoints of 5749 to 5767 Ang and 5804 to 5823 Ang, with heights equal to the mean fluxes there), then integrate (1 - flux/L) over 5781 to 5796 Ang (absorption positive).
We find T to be 0.7 Ang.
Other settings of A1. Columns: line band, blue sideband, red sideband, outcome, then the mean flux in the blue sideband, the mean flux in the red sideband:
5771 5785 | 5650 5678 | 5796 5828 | 0.9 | 4.27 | 4.91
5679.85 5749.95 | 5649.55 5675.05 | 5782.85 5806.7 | 1.2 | 4.27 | 4.67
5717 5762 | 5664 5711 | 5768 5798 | -1.3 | 4.22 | 4.53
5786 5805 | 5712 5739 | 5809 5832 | 0.3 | 4.4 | 4.94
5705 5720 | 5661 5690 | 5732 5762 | 0.7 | 4.11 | 4.56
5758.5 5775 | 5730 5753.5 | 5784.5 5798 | 0.7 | 4.66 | 4.59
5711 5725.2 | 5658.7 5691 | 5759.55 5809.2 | 0.1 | 4.1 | 4.59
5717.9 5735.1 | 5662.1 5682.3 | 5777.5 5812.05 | -0.2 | 4.22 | 4.67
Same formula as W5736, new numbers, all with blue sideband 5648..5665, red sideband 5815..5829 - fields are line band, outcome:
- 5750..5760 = 0.5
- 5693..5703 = 0.1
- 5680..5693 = 1.0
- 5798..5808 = -0.1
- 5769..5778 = 0.3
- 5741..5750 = -0.1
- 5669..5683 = 0.2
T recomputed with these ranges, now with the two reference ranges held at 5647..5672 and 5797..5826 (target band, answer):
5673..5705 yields 1.6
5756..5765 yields 0.7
